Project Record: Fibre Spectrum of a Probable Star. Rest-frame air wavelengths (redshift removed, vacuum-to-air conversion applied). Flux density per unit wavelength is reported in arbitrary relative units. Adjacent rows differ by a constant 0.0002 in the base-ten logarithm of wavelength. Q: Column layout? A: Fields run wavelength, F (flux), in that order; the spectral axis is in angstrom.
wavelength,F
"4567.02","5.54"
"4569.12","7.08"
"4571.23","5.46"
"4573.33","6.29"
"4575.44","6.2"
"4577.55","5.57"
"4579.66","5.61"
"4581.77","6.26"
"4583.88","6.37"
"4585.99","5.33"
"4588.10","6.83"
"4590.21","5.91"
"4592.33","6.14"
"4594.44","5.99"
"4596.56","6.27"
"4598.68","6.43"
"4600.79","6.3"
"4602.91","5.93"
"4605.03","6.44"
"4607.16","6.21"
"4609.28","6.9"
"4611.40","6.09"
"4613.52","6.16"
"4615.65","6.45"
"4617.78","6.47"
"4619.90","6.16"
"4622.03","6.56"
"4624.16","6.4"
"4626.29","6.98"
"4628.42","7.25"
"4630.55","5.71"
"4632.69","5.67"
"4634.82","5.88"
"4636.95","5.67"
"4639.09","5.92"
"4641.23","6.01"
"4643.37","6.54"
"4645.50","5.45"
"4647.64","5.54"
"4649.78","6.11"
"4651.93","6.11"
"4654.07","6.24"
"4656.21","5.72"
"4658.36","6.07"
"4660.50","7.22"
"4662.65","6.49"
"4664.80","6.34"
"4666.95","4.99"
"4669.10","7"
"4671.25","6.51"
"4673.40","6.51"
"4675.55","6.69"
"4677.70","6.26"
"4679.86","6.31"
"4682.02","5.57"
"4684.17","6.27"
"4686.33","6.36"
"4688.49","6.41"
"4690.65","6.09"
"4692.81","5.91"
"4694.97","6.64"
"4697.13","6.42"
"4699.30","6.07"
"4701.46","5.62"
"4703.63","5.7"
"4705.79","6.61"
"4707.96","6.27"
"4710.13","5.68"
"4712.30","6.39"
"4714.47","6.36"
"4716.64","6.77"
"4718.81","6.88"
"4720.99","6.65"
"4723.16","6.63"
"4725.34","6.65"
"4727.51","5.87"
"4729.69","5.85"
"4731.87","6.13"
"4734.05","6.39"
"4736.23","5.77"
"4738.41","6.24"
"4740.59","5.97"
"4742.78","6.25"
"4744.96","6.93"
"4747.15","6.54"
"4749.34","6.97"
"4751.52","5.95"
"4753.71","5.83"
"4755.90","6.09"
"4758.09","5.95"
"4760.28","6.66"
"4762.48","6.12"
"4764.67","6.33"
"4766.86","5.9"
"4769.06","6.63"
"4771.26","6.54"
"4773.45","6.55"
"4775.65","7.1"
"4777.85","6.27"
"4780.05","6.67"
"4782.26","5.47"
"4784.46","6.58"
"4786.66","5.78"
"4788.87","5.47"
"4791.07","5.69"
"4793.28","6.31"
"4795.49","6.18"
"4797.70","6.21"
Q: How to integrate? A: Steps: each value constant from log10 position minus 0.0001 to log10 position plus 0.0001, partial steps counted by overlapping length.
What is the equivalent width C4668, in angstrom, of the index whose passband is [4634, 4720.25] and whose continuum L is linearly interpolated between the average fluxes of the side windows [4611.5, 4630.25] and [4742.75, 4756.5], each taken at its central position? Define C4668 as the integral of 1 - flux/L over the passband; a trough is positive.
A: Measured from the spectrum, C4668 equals 3.4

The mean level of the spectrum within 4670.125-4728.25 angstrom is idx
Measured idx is 6.3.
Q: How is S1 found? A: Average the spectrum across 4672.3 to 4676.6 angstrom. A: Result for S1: 6.61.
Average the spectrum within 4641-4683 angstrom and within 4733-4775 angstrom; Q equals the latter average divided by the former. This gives 1.02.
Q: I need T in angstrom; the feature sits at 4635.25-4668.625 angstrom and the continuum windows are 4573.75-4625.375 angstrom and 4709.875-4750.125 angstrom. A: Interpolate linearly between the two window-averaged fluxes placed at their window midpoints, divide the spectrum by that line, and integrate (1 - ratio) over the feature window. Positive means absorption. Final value 1.2 angstrom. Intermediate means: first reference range 6.21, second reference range 6.37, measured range 6.04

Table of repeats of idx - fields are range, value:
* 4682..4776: 6.29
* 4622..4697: 6.21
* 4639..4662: 6.1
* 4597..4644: 6.28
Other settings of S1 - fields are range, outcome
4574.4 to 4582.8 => 5.91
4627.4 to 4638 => 6.03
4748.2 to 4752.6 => 6.47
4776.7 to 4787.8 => 6.15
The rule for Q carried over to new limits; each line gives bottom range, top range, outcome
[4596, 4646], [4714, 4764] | 1.01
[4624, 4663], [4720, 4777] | 1.03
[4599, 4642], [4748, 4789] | 1.00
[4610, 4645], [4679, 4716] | 0.99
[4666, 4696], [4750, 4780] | 1.01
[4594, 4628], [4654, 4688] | 0.99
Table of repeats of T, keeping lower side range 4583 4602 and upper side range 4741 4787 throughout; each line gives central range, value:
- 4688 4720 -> 0.15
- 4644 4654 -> 0.56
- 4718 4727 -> -0.49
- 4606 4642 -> -0.36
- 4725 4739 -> 0.47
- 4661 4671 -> -0.07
